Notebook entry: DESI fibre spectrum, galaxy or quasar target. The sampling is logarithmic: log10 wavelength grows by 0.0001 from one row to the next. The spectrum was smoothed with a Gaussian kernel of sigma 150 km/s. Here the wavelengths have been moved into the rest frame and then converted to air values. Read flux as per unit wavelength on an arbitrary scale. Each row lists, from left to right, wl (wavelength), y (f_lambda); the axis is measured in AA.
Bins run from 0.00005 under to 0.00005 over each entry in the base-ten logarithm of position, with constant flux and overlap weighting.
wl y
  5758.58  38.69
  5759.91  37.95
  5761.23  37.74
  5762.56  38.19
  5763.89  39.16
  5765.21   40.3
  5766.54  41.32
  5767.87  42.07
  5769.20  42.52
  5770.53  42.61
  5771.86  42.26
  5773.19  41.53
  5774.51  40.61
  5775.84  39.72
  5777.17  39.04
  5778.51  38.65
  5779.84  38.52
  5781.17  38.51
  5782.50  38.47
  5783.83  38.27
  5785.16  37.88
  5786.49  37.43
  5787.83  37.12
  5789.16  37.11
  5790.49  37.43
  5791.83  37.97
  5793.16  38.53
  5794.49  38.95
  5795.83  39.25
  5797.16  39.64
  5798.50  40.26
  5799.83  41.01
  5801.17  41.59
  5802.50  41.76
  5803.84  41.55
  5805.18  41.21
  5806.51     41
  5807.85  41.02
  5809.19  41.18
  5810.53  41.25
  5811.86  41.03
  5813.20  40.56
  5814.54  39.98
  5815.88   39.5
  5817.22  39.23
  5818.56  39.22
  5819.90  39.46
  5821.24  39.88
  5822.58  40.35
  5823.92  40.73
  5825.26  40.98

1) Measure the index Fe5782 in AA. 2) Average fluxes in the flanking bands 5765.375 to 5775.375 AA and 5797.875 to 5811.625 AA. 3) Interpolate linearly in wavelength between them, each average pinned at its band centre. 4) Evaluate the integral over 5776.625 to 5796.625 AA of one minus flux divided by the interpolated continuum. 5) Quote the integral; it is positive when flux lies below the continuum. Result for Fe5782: 1.6 AA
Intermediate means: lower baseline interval 41.7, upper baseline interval 41.2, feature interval 38.2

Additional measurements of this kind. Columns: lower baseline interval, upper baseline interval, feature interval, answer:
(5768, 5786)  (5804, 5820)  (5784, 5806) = 0.50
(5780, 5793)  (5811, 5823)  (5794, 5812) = -0.82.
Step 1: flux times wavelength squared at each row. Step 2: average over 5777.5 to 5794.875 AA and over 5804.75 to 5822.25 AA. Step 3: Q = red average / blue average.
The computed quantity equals 1.07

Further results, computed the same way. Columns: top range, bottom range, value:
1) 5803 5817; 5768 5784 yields 1.03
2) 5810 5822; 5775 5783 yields 1.04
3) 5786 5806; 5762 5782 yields 0.99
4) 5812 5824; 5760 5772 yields 1.00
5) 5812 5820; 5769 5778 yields 0.98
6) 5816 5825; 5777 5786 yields 1.05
